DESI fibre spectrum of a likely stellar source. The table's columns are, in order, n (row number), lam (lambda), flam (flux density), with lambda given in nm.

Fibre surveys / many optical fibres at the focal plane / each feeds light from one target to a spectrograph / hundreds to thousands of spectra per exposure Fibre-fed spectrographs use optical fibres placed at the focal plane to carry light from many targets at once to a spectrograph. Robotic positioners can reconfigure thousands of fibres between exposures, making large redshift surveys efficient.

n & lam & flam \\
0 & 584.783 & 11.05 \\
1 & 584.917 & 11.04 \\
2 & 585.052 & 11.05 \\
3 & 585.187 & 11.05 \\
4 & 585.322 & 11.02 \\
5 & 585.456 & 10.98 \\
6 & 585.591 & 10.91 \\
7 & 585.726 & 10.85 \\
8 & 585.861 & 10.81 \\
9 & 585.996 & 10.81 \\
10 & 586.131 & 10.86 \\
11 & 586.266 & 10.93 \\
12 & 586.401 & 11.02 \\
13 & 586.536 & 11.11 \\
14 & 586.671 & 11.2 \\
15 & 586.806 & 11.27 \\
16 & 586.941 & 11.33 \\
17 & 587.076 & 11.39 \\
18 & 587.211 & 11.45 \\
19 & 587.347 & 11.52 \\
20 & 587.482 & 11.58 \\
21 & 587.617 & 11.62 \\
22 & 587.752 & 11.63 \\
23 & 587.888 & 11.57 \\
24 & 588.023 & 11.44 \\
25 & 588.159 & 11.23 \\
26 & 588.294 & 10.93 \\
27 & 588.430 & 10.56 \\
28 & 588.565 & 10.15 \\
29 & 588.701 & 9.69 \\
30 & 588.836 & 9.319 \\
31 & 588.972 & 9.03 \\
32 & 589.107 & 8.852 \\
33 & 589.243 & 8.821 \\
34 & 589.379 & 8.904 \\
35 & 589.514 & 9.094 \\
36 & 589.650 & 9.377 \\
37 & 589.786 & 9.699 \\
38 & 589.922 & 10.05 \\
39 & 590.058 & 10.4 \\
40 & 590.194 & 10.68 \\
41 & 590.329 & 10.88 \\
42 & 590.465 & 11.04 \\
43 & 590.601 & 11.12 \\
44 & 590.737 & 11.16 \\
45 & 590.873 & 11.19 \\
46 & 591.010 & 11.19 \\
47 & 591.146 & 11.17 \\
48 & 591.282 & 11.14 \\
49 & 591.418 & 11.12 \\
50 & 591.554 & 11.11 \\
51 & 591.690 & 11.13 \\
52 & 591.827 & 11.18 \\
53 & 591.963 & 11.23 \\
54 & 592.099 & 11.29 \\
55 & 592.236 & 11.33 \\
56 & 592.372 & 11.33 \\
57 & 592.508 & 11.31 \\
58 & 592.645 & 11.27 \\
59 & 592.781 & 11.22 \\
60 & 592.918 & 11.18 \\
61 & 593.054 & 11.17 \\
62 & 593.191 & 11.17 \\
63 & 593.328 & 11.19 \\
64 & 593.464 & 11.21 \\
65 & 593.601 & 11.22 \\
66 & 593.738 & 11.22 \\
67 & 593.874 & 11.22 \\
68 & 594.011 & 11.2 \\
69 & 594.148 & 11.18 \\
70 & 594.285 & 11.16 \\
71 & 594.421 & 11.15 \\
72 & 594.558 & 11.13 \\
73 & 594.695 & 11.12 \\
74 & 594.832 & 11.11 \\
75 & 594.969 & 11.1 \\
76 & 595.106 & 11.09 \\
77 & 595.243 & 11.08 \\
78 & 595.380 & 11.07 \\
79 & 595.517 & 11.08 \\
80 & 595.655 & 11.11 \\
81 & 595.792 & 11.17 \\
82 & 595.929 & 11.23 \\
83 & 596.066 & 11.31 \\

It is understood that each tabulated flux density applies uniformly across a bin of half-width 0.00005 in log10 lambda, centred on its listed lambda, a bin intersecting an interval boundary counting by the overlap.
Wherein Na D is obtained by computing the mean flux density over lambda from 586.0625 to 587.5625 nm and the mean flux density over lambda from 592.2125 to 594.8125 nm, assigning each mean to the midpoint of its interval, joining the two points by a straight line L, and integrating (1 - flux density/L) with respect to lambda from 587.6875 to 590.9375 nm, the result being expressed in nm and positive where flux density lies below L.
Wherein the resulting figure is 0.28 nm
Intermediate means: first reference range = 11.2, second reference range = 11.2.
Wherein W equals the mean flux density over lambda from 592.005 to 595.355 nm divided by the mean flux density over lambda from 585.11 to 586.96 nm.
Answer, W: 1.02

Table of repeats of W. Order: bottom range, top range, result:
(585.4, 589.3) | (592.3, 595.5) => 1.04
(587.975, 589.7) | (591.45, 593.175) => 1.15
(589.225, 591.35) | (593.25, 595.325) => 1.07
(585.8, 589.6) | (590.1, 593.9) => 1.05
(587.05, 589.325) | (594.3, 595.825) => 1.05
